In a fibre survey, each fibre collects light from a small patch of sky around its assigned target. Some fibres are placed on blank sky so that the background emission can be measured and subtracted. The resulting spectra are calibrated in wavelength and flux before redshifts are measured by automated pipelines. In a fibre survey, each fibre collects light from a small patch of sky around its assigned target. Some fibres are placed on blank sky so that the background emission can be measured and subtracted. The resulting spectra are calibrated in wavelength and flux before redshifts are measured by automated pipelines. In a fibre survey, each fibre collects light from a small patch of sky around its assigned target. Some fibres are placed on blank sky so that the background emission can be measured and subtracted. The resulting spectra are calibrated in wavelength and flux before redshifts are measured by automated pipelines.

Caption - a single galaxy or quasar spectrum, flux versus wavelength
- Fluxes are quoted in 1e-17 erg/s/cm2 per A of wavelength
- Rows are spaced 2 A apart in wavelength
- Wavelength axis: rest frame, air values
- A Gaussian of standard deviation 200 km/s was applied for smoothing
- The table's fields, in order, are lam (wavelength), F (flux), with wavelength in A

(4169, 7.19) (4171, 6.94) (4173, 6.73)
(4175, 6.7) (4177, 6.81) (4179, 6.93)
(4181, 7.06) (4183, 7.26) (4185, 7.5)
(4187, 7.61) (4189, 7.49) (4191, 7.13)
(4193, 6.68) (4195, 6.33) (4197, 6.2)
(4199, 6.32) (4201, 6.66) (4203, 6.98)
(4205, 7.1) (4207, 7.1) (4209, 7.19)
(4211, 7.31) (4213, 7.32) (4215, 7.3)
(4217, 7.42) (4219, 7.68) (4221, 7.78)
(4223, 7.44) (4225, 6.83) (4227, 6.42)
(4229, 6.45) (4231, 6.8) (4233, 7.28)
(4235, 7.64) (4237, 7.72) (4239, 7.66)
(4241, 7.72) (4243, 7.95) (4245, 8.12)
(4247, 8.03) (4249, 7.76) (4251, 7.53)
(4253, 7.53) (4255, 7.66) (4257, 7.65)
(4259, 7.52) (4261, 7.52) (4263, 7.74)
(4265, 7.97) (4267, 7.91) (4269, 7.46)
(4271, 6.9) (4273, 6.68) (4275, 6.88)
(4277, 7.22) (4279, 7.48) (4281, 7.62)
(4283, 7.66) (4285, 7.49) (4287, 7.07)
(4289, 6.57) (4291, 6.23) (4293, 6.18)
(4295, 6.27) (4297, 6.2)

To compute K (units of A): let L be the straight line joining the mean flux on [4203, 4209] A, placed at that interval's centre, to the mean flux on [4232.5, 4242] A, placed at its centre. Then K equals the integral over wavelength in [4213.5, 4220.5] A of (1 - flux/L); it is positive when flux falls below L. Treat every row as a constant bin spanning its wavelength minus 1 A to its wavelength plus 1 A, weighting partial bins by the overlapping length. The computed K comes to -0.2 A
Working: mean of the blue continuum 7.09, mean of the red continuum 7.62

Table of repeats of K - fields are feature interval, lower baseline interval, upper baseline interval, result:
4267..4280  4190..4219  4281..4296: -0.6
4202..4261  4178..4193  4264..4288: -0.9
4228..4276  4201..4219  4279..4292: -2.2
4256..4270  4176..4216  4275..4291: -1.0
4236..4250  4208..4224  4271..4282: -1.0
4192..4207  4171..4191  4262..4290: 1.1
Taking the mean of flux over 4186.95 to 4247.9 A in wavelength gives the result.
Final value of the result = 7.21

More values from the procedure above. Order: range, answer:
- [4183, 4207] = 6.93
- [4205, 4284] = 7.43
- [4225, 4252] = 7.44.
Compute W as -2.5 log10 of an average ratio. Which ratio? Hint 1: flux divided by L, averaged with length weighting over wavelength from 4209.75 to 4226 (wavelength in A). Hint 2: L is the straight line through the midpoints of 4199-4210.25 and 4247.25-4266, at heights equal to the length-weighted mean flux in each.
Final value -0.037 mag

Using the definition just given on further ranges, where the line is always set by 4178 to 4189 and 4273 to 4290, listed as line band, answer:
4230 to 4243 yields -0.04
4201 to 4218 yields 0.01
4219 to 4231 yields 0.04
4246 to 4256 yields -0.07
